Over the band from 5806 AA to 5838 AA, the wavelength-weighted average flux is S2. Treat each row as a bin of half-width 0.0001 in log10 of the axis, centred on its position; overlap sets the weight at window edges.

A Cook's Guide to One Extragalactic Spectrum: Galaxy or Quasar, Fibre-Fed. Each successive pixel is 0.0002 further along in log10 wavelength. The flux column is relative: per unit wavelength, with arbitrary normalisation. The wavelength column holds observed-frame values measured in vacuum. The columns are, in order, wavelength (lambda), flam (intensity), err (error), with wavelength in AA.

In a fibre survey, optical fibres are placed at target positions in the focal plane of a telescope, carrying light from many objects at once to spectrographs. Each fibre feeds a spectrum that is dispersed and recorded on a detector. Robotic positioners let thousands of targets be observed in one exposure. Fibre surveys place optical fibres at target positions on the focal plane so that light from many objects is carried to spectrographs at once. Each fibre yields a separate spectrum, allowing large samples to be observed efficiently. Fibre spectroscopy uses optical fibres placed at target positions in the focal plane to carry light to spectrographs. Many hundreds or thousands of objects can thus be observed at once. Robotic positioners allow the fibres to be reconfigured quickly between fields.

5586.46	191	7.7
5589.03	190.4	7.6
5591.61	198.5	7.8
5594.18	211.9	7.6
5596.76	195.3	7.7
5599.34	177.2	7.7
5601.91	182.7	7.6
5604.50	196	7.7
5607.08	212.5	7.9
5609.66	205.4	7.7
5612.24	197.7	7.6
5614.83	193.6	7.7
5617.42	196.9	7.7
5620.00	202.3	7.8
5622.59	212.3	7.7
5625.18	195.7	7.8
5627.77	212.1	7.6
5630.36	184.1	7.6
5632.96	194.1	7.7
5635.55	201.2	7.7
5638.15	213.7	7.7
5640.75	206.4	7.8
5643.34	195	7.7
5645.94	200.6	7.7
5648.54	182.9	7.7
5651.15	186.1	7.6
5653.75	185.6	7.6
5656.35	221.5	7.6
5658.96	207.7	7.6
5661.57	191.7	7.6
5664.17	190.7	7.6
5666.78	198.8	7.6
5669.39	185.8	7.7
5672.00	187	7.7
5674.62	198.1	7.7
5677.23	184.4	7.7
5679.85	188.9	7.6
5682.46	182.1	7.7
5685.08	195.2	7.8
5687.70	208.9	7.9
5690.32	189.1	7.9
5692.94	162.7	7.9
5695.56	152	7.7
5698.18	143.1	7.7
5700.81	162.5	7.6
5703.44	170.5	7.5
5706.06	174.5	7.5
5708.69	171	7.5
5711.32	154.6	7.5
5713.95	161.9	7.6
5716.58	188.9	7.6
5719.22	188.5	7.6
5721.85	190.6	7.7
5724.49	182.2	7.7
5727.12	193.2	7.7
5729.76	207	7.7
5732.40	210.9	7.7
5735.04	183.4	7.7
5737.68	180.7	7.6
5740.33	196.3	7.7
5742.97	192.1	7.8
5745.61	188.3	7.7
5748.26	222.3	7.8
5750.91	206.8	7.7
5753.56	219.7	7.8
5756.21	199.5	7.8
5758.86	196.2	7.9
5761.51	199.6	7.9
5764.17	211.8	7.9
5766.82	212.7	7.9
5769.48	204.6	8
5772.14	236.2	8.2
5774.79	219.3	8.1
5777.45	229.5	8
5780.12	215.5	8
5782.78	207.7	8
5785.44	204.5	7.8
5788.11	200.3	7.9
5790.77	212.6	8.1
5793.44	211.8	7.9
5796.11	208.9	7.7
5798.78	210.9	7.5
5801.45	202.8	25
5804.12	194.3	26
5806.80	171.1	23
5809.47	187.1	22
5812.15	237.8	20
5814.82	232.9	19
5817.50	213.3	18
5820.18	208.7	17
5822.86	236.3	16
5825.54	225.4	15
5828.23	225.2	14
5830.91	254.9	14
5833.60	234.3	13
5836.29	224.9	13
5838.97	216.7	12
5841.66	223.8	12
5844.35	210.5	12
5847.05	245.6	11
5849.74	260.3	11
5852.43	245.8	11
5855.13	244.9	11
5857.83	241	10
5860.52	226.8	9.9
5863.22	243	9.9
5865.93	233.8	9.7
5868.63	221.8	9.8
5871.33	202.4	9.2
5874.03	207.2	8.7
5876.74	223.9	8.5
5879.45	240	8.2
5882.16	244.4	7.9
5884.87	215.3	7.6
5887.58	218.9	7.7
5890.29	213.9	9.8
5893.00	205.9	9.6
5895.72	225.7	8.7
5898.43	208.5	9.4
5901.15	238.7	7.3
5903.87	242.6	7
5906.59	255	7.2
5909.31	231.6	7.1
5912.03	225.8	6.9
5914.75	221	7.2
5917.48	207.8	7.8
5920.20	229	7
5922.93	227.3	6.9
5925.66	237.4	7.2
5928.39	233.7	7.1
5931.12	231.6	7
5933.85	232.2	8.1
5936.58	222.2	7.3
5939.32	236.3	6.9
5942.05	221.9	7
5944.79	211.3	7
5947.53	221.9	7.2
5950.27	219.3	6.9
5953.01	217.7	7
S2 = 222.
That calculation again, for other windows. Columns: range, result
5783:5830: 211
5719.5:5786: 204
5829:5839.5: 234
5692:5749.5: 181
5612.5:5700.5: 192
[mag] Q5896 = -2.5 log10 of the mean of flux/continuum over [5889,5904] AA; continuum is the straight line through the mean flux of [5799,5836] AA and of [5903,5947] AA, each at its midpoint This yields 0.02 mag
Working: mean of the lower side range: 217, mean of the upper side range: 229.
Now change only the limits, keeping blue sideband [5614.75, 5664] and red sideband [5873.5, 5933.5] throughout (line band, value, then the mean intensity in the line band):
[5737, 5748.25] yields 0.088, 194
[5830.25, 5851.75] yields -0.063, 234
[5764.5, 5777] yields -0.029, 219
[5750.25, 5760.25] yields 0.030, 205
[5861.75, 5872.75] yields -0.010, 225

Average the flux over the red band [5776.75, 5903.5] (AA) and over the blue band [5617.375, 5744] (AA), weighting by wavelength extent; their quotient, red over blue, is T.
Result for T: 1.2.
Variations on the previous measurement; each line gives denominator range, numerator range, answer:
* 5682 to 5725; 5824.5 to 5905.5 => 1.31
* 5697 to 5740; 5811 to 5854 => 1.29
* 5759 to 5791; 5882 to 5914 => 1.07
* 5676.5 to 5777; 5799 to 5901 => 1.17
